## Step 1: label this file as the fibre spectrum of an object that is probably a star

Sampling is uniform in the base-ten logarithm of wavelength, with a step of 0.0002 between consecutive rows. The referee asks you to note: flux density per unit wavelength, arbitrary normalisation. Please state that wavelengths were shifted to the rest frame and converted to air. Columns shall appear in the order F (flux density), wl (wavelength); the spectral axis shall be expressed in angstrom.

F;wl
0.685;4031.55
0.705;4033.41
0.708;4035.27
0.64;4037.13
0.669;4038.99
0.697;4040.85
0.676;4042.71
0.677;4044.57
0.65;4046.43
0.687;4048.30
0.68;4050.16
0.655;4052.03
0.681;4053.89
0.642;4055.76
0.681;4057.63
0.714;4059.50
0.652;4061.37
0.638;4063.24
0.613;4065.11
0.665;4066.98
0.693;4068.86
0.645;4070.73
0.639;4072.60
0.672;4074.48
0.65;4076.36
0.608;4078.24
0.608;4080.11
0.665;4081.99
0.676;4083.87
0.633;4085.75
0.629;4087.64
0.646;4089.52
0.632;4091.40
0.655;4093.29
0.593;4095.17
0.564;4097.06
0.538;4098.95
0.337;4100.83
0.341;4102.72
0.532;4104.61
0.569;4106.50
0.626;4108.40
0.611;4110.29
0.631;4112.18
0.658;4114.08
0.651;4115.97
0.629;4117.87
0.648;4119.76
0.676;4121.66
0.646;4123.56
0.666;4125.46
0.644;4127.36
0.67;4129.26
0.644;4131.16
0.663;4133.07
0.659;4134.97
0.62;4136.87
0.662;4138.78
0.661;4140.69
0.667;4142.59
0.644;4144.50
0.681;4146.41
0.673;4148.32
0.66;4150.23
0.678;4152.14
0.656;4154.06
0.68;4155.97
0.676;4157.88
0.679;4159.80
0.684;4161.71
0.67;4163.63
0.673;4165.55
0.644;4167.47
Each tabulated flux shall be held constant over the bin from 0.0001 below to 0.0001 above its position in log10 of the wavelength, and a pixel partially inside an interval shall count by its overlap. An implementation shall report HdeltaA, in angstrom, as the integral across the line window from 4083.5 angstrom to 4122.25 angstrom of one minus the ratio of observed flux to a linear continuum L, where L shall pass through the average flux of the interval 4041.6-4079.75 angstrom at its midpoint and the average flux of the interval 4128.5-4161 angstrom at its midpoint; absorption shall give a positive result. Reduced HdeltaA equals 4.1 angstrom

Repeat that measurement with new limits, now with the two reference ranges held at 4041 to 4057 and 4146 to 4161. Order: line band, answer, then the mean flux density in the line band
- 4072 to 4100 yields 1.89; 0.626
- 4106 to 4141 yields 1.44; 0.644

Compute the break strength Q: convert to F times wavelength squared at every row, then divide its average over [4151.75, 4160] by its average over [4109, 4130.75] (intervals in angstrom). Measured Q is 1.1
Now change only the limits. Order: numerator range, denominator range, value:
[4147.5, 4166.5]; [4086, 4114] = 1.22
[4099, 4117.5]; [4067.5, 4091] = 0.87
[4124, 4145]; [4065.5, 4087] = 1.04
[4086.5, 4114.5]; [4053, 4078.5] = 0.88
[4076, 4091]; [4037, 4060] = 0.97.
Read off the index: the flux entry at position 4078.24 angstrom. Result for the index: 0.608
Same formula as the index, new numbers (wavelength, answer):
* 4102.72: 0.341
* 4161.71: 0.684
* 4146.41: 0.681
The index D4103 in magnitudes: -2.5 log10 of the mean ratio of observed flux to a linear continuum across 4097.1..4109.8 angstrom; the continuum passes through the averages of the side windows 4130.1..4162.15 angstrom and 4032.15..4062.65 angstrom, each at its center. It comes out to 0.316 mag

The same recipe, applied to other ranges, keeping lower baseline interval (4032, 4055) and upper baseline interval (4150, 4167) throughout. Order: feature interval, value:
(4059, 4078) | 0.034 mag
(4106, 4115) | 0.090 mag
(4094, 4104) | 0.368 mag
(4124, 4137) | 0.032 mag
